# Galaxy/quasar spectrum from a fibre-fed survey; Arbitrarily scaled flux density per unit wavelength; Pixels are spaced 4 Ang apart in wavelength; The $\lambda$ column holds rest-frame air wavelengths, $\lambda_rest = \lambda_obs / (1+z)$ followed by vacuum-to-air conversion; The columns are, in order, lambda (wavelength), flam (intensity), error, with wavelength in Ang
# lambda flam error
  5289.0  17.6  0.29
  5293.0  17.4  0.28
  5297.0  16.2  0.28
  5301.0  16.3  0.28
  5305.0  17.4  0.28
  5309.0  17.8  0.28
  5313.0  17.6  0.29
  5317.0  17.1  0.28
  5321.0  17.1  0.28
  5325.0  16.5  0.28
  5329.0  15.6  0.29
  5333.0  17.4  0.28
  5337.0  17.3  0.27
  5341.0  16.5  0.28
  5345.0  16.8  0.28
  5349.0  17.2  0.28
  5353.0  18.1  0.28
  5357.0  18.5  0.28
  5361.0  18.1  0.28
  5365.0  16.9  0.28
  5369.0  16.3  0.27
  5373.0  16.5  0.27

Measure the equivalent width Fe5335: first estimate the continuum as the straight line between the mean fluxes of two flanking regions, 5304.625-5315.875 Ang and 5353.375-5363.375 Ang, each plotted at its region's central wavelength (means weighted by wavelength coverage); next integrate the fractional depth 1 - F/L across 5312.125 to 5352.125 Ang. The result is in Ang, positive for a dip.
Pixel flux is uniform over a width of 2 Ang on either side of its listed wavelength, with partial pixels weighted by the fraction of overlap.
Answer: 2.1 Ang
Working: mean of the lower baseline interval 17.6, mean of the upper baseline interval 18.2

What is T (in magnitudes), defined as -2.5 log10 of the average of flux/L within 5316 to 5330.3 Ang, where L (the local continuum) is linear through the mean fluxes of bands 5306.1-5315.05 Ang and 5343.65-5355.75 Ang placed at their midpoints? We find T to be 0.06 mag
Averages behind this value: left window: 17.7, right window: 17.5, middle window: 16.6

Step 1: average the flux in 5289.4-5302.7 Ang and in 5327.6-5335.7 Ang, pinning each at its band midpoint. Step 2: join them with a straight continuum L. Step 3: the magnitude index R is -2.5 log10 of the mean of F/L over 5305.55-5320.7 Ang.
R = -0.047 mag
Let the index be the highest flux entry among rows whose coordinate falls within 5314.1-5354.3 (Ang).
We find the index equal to 18.1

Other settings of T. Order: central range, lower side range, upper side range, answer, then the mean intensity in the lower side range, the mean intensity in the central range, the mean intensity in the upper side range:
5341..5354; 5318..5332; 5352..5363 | 0.03 mag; 16.5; 17.2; 18.2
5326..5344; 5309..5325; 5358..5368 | 0.04 mag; 17.2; 16.7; 17.5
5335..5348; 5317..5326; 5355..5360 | 0.05 mag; 16.9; 16.9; 18.4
